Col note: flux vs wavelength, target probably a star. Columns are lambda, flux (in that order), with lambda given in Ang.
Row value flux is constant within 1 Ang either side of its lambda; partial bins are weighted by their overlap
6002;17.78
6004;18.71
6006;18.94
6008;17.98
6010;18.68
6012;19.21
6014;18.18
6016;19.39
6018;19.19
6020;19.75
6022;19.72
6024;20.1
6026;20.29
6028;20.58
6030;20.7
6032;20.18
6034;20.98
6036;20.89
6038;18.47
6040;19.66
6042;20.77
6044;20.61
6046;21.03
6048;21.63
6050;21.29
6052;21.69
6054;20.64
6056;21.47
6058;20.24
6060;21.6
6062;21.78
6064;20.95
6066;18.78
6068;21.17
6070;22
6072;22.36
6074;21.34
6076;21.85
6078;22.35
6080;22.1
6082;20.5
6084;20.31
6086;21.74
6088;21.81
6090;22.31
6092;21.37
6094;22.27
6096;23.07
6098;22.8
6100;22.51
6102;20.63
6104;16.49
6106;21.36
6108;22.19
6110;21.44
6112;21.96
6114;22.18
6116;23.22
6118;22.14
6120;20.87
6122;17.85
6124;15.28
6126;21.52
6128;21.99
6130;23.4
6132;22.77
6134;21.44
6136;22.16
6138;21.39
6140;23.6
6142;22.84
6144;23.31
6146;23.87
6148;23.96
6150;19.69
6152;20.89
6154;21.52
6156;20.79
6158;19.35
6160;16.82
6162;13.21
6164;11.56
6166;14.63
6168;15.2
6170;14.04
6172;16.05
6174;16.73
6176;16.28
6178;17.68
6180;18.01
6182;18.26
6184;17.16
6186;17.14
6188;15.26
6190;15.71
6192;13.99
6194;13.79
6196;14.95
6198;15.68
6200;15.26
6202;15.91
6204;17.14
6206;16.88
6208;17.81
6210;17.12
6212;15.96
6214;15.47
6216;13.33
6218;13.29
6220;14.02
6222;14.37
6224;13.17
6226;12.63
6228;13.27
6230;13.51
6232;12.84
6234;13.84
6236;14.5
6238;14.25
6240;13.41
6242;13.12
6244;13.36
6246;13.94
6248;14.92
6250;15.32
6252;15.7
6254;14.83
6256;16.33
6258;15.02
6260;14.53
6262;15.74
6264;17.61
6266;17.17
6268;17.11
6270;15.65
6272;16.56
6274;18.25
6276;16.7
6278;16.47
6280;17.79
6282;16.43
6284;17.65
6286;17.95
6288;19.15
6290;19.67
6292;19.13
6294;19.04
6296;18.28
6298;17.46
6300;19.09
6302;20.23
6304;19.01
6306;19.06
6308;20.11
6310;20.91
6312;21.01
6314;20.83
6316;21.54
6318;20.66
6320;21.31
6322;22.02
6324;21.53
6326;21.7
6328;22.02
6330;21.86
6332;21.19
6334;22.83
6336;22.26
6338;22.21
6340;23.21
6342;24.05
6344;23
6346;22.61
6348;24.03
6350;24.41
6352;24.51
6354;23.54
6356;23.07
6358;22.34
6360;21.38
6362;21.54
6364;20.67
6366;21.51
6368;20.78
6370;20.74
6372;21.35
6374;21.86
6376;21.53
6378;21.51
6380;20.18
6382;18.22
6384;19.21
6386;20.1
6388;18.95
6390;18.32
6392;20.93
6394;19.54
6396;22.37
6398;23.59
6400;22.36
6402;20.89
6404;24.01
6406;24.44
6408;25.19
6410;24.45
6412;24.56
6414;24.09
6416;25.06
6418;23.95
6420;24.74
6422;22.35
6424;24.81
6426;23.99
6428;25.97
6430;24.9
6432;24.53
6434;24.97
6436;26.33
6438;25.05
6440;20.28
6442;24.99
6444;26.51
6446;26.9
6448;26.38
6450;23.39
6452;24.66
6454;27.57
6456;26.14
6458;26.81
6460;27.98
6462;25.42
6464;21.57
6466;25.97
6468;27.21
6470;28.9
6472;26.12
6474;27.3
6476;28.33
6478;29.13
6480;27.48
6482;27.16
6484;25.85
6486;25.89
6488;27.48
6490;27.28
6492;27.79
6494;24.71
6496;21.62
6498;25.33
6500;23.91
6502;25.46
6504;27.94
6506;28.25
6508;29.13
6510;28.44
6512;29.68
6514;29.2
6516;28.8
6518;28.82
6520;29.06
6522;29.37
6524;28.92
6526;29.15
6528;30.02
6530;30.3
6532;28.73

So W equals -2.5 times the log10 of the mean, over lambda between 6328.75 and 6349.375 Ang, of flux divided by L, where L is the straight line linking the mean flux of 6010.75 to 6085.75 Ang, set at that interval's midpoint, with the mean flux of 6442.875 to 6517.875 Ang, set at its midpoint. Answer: 0.091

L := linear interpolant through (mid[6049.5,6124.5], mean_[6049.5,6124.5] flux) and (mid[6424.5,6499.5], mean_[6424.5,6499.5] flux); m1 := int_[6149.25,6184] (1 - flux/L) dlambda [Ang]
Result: 8.03 Ang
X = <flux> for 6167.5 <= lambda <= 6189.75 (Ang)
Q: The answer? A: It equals 16.5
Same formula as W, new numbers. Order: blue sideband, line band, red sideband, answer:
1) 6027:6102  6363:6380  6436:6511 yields 0.18 mag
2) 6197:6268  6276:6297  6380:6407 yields -0.07 mag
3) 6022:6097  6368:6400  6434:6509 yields 0.21 mag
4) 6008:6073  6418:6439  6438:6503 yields 0.03 mag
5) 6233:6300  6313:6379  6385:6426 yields -0.11 mag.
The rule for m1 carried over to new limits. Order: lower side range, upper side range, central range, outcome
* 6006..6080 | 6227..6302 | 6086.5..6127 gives -4.1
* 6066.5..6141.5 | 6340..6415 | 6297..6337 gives 2.0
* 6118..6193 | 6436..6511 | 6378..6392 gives 2.7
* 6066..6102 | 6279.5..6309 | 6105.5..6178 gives 3.6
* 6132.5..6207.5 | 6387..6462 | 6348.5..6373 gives 0.4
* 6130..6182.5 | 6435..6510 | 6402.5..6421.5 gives 0.4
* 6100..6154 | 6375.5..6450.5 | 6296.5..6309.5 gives 1.9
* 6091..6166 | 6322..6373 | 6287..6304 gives 2.3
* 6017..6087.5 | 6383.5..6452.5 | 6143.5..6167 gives 2.8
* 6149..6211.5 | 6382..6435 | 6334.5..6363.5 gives -2.3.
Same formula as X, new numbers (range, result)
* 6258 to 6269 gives 16.3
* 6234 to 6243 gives 13.8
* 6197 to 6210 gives 16.5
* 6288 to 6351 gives 21.1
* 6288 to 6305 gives 19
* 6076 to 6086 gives 21.4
